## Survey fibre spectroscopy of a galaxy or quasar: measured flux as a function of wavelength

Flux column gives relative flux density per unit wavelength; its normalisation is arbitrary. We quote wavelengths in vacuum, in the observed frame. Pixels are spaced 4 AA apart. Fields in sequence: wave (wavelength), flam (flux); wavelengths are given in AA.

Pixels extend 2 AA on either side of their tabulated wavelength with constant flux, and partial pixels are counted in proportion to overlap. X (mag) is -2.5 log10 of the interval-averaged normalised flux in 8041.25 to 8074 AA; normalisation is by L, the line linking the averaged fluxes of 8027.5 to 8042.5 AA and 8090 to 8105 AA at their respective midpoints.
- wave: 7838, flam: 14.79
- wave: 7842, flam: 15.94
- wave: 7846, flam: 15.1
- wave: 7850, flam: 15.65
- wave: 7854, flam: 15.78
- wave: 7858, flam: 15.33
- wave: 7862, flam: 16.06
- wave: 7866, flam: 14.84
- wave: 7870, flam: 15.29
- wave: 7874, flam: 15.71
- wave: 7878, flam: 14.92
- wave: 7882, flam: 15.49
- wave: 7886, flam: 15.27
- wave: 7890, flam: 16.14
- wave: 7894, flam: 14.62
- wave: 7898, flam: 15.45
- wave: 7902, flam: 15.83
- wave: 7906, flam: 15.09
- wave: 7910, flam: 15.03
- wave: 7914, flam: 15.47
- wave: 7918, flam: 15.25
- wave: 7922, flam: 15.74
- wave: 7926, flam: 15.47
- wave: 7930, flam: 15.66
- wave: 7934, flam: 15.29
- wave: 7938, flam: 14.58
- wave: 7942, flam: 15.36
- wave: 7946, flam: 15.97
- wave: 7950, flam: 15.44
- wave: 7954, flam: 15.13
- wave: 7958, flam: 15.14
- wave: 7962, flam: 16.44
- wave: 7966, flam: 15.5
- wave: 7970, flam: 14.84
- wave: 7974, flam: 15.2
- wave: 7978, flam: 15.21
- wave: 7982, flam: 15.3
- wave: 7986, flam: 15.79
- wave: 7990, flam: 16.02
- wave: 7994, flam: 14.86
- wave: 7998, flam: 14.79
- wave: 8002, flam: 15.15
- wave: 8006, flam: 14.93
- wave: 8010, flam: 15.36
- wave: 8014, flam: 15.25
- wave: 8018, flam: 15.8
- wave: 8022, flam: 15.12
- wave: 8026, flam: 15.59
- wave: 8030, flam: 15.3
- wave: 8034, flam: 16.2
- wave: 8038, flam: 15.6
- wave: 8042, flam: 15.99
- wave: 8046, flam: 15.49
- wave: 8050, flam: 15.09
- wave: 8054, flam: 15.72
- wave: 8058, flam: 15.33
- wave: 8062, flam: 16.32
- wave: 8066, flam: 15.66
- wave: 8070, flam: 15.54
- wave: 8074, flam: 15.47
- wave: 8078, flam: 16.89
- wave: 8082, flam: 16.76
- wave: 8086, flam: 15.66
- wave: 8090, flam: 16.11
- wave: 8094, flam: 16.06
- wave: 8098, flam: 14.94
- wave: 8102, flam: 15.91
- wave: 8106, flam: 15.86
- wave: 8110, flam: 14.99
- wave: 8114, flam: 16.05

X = 0.01 mag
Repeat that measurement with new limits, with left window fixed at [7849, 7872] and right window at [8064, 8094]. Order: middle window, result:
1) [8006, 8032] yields 0.03 mag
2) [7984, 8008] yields 0.04 mag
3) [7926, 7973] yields 0.02 mag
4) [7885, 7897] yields 0.01 mag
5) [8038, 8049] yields 0.02 mag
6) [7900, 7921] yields 0.02 mag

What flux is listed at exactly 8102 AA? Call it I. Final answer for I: 15.91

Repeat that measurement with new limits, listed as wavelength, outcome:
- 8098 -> 14.94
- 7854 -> 15.78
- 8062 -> 16.32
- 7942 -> 15.36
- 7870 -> 15.29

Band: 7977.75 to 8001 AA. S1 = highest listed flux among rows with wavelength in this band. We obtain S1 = 16.02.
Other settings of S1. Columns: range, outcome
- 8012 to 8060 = 16.2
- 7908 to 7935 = 15.74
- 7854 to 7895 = 16.14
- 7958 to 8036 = 16.44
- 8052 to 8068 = 16.32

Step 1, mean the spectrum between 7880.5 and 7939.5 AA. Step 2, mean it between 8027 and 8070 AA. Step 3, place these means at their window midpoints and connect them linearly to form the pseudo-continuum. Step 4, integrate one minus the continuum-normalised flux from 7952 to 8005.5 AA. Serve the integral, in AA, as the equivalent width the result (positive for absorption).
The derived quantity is 0.6 AA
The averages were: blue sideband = 15.4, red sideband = 15.7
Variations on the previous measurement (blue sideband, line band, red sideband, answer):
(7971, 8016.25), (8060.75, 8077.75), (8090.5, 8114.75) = -0.3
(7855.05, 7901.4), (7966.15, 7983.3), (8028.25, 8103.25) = 0.5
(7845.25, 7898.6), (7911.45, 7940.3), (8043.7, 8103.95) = 0.3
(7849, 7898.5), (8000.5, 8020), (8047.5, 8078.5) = 0.4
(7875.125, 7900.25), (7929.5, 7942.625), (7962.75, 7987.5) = 0.2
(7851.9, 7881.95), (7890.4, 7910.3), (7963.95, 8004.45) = 0.1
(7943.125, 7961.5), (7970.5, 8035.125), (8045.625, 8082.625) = 1.2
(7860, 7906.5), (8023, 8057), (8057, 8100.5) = 0.4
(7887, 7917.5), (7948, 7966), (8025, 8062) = -0.1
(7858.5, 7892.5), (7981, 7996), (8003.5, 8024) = -0.2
